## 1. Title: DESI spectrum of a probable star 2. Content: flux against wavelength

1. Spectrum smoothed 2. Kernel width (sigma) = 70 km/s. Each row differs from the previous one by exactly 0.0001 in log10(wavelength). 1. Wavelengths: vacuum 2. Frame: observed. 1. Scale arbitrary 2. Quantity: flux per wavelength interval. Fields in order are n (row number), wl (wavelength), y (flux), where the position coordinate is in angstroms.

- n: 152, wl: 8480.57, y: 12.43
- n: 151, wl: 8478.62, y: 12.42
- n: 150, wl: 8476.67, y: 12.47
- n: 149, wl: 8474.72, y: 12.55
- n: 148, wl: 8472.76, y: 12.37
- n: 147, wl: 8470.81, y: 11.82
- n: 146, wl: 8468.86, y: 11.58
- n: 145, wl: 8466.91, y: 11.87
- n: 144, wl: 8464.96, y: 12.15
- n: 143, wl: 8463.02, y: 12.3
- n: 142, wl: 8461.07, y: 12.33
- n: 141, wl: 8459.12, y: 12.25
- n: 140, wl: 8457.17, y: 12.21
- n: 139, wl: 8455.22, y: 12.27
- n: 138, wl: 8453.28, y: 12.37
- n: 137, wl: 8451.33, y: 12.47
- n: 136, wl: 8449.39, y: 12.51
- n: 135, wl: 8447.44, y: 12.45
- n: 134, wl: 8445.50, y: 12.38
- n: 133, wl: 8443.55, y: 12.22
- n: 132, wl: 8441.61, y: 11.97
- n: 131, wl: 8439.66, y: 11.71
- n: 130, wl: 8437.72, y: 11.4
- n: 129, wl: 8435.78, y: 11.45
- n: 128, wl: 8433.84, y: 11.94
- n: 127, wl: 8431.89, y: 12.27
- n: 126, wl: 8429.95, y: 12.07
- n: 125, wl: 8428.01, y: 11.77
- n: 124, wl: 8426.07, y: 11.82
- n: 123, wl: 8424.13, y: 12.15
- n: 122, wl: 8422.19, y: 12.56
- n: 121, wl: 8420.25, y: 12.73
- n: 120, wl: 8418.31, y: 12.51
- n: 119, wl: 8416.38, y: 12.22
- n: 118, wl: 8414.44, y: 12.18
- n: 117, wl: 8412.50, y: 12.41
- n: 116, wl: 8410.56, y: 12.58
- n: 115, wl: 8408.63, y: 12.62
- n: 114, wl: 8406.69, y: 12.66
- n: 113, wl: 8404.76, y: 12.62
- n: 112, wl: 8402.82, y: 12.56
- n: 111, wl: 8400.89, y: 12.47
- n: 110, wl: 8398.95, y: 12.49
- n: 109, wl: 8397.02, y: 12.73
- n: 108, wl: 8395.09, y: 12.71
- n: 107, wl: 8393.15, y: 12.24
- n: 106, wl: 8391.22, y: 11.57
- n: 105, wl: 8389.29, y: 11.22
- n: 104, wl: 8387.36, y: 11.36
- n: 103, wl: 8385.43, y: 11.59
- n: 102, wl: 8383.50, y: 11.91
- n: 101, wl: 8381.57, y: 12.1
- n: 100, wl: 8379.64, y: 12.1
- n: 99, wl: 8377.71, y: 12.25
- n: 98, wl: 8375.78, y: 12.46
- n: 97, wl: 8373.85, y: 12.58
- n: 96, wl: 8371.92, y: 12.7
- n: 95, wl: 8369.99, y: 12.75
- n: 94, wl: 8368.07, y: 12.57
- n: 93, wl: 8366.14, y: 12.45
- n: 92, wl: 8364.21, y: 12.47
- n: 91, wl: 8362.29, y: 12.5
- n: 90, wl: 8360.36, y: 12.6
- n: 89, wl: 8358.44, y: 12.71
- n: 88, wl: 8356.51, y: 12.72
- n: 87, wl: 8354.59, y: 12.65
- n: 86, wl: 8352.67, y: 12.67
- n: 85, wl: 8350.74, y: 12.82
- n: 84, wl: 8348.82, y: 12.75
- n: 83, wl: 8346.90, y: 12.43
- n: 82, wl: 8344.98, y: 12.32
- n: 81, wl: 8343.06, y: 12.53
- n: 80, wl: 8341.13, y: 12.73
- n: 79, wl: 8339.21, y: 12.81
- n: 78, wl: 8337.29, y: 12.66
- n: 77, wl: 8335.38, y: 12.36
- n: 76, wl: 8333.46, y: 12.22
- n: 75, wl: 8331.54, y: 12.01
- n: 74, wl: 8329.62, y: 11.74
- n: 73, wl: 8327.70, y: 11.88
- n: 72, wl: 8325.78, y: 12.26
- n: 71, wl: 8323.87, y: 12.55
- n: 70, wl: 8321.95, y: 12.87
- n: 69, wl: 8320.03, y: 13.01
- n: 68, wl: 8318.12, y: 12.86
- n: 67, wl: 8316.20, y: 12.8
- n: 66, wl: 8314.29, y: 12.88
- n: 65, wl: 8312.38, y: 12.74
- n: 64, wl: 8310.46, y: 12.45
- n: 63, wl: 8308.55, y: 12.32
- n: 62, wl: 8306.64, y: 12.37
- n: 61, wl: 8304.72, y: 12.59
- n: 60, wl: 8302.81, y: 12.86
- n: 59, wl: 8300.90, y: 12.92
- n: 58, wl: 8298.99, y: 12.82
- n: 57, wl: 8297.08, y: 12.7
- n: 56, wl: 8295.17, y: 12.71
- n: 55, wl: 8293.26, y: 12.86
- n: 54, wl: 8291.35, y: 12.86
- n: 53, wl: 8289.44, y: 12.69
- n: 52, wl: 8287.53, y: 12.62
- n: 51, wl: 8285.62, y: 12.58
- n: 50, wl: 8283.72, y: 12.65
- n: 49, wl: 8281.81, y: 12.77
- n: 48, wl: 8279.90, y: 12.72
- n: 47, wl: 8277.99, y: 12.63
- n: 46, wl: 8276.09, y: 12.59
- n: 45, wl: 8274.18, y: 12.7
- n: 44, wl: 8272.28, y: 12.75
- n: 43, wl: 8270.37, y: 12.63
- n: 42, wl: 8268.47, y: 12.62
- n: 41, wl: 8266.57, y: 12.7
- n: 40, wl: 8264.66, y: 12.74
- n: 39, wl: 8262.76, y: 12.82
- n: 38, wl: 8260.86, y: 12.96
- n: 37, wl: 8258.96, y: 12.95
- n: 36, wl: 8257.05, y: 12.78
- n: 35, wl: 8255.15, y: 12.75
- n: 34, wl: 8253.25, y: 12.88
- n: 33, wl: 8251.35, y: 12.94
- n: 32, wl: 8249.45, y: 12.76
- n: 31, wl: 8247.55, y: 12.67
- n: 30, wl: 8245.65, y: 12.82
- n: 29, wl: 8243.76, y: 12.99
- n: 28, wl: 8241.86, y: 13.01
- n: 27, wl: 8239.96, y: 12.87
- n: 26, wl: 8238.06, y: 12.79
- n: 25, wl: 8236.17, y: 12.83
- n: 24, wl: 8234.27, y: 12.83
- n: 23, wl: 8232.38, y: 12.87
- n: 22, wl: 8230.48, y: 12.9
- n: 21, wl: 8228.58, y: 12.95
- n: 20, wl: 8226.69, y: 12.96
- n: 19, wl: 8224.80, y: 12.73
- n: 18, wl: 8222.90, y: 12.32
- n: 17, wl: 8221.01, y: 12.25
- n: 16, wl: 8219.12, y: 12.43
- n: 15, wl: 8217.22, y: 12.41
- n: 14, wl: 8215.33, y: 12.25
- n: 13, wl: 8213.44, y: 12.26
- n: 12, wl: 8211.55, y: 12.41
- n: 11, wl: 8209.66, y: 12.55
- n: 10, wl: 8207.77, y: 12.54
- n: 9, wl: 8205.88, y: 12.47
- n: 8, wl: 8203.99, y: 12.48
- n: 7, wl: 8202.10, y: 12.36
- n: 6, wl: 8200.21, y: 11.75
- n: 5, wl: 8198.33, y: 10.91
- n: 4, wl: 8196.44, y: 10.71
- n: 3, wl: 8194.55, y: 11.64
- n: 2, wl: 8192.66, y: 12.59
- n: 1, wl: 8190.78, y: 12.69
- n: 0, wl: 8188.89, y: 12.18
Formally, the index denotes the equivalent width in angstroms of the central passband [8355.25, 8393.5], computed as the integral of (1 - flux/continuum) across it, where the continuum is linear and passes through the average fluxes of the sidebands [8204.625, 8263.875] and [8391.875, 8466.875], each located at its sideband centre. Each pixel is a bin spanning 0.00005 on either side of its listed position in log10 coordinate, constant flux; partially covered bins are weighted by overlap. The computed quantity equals 0.5 angstroms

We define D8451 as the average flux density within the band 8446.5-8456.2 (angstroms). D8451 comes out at 12.4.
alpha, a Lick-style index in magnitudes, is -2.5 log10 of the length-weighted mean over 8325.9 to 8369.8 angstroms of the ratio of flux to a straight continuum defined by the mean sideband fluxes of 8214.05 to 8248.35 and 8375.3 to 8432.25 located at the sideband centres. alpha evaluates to -0.01 mag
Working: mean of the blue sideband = 12.7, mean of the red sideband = 12.2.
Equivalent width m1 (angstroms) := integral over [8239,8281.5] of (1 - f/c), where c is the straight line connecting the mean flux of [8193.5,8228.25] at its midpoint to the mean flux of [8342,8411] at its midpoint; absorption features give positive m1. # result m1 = -1.8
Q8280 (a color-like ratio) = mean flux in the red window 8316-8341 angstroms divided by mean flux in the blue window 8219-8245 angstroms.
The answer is 1.0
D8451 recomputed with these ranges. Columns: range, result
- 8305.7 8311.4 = 12.4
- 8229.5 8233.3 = 12.9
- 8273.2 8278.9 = 12.7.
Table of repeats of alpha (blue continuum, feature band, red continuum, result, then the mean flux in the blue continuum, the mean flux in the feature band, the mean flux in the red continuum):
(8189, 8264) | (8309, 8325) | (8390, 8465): -0.029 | 12.5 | 12.8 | 12.3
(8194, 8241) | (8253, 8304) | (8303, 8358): -0.024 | 12.4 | 12.7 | 12.5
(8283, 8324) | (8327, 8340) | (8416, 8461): 0.031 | 12.7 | 12.2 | 12.2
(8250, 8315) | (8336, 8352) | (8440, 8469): -0.007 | 12.7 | 12.6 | 12.2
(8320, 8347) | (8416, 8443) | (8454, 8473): 0.013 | 12.4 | 12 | 12.1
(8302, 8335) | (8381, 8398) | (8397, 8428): 0.045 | 12.5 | 11.9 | 12.4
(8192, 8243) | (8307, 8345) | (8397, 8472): -0.016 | 12.4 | 12.5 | 12.2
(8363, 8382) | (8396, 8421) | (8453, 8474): -0.017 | 12.5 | 12.5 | 12.1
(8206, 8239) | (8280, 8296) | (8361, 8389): -0.023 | 12.6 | 12.7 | 12.2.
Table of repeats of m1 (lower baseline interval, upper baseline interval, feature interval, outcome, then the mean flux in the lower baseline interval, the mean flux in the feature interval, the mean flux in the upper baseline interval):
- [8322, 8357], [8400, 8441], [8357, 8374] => -0.3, 12.5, 12.6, 12.2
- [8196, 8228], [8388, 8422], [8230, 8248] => -0.9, 12.3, 12.9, 12.4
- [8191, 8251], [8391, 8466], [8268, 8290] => -0.4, 12.5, 12.7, 12.3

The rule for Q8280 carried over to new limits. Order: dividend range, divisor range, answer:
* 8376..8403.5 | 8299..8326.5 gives 0.95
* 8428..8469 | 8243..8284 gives 0.95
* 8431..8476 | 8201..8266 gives 0.96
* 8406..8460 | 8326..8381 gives 0.98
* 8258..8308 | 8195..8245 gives 1.02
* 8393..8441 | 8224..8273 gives 0.96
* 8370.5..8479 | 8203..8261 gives 0.96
